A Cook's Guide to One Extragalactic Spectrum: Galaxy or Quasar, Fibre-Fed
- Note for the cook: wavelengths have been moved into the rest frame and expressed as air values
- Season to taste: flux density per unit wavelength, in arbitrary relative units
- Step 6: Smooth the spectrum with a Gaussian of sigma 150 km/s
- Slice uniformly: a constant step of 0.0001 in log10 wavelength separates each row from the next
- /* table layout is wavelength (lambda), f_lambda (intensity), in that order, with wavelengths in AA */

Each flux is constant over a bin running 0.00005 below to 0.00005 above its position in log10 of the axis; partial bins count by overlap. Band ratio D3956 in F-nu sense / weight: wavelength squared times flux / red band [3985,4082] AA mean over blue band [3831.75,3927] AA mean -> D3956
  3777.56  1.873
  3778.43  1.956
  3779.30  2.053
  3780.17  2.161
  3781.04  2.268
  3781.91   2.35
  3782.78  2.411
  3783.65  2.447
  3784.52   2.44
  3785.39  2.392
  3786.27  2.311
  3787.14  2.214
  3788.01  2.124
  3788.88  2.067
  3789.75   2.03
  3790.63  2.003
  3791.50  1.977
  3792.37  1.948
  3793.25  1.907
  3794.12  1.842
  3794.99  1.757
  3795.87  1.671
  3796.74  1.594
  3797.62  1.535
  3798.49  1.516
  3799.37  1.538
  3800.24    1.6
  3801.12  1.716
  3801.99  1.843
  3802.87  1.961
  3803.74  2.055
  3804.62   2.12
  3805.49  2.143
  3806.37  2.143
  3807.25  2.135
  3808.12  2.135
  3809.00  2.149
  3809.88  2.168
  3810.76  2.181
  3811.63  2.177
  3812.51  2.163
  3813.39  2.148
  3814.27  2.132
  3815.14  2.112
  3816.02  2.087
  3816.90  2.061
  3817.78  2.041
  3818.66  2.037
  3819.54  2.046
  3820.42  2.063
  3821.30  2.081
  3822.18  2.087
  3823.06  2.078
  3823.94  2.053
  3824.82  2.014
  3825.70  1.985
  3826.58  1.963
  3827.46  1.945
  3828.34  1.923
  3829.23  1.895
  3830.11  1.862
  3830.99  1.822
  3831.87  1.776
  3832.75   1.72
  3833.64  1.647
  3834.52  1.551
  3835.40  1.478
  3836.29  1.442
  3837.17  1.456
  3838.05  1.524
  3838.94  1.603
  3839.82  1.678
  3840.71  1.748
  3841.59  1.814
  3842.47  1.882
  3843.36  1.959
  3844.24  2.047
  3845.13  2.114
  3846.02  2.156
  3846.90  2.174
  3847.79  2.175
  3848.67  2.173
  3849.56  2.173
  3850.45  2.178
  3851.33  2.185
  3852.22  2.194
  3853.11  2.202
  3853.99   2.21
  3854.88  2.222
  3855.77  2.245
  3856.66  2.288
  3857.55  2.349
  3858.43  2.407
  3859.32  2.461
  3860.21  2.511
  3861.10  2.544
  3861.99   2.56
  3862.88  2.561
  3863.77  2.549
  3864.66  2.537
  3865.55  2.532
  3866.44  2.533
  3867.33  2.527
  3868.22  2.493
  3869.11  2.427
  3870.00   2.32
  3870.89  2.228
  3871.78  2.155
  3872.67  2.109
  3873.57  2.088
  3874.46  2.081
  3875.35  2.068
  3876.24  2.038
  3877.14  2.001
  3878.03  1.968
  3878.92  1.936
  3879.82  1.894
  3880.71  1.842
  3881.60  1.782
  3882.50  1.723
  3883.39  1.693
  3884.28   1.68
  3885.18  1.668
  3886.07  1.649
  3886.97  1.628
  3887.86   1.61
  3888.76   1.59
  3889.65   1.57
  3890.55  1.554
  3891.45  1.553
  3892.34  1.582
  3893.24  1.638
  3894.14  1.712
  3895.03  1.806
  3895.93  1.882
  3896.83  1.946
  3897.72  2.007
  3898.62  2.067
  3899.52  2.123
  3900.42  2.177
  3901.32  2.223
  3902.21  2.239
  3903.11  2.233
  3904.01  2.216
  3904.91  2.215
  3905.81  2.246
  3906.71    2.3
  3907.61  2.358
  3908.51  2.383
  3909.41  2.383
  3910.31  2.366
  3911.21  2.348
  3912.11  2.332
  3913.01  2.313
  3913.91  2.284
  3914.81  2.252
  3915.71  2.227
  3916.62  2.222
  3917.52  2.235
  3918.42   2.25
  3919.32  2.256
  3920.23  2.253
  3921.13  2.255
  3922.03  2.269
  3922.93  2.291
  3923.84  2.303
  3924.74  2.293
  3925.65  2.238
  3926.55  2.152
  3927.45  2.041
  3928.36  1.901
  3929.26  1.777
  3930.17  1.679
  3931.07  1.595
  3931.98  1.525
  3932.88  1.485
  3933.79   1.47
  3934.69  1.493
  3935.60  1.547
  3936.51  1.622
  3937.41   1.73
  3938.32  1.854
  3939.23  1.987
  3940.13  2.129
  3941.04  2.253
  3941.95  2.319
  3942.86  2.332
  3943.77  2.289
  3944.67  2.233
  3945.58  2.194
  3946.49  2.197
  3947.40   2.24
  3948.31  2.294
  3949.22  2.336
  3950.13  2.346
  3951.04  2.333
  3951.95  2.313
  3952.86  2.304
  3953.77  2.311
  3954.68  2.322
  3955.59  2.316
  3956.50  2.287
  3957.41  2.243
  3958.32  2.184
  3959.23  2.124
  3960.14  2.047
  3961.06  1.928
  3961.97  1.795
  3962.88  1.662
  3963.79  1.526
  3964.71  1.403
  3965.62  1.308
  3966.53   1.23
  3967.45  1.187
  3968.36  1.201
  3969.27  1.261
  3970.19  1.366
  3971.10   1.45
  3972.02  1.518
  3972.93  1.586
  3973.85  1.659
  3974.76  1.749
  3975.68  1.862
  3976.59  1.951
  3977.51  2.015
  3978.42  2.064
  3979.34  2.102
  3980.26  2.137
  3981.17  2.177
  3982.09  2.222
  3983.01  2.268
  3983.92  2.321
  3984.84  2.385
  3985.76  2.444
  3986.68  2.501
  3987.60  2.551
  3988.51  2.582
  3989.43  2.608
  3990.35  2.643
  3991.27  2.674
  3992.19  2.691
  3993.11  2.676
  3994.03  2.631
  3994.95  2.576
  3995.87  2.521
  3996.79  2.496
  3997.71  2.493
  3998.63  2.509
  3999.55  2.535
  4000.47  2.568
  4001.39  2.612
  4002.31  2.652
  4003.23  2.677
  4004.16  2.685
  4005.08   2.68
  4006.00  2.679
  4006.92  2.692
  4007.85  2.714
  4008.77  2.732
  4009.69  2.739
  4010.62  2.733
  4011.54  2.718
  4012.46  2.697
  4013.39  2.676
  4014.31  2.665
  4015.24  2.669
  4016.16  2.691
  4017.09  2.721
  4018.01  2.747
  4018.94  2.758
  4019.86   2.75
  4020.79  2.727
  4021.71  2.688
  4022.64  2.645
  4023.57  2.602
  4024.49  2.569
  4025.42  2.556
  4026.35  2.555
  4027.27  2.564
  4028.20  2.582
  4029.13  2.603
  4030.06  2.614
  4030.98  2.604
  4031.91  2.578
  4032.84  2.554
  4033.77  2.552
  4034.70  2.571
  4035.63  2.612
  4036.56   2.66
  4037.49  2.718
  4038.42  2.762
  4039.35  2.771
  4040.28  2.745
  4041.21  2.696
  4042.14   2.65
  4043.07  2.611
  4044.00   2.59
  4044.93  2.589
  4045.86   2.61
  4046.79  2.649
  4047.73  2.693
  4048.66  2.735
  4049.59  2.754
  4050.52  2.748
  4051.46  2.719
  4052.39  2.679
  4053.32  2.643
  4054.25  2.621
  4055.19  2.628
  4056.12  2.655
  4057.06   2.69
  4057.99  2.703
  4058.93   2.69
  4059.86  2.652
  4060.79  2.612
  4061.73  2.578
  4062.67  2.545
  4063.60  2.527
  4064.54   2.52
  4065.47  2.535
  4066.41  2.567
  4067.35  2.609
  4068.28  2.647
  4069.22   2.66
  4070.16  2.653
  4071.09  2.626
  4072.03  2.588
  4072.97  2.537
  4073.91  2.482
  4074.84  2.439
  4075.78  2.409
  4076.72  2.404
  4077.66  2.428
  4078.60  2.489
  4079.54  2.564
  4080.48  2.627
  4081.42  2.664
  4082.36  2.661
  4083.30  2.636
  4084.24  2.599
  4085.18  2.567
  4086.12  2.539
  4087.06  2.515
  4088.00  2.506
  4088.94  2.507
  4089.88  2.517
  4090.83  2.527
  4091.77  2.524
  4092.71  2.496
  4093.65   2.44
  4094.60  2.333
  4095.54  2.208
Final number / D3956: 1.36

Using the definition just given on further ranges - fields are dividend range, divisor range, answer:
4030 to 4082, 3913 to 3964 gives 1.33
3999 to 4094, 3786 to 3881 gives 1.43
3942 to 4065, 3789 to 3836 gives 1.37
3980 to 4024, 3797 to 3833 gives 1.44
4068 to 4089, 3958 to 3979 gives 1.63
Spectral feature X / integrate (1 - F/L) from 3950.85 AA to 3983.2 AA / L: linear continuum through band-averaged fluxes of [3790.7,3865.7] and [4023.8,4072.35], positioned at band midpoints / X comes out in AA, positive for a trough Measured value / 7.2 AA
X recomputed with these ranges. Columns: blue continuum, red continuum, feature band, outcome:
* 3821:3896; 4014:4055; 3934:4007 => 8.3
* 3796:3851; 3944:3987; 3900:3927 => -4.3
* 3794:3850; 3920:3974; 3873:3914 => -1.1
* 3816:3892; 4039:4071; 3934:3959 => 1.8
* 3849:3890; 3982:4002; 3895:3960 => 5.2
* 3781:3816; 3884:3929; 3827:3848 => 2.5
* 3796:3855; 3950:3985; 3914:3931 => -2.1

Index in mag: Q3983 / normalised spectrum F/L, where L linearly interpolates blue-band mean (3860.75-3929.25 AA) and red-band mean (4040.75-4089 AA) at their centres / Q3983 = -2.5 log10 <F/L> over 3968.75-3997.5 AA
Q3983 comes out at 0.09 mag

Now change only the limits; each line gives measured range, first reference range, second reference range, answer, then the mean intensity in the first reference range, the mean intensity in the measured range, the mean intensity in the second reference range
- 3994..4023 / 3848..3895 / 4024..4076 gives -0.07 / 2.08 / 2.66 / 2.62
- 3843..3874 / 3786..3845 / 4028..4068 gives -0.13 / 1.92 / 2.3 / 2.64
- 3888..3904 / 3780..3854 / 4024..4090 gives 0.17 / 1.98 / 1.88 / 2.61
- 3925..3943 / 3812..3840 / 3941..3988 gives 0.07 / 1.89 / 1.85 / 2.01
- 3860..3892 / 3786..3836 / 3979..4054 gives 0.05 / 1.95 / 2.06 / 2.61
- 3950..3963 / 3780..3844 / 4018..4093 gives 0.08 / 1.96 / 2.18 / 2.61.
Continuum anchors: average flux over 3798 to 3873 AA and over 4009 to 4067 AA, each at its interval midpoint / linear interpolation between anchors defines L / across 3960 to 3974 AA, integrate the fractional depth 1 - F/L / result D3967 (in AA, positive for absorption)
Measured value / 5.46 AA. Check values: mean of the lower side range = 2.07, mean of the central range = 1.49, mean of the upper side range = 2.65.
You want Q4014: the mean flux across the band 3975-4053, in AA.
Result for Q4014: 2.58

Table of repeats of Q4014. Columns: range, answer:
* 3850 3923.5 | 2.13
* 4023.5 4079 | 2.61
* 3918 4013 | 2.16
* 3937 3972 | 1.96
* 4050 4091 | 2.58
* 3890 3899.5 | 1.79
